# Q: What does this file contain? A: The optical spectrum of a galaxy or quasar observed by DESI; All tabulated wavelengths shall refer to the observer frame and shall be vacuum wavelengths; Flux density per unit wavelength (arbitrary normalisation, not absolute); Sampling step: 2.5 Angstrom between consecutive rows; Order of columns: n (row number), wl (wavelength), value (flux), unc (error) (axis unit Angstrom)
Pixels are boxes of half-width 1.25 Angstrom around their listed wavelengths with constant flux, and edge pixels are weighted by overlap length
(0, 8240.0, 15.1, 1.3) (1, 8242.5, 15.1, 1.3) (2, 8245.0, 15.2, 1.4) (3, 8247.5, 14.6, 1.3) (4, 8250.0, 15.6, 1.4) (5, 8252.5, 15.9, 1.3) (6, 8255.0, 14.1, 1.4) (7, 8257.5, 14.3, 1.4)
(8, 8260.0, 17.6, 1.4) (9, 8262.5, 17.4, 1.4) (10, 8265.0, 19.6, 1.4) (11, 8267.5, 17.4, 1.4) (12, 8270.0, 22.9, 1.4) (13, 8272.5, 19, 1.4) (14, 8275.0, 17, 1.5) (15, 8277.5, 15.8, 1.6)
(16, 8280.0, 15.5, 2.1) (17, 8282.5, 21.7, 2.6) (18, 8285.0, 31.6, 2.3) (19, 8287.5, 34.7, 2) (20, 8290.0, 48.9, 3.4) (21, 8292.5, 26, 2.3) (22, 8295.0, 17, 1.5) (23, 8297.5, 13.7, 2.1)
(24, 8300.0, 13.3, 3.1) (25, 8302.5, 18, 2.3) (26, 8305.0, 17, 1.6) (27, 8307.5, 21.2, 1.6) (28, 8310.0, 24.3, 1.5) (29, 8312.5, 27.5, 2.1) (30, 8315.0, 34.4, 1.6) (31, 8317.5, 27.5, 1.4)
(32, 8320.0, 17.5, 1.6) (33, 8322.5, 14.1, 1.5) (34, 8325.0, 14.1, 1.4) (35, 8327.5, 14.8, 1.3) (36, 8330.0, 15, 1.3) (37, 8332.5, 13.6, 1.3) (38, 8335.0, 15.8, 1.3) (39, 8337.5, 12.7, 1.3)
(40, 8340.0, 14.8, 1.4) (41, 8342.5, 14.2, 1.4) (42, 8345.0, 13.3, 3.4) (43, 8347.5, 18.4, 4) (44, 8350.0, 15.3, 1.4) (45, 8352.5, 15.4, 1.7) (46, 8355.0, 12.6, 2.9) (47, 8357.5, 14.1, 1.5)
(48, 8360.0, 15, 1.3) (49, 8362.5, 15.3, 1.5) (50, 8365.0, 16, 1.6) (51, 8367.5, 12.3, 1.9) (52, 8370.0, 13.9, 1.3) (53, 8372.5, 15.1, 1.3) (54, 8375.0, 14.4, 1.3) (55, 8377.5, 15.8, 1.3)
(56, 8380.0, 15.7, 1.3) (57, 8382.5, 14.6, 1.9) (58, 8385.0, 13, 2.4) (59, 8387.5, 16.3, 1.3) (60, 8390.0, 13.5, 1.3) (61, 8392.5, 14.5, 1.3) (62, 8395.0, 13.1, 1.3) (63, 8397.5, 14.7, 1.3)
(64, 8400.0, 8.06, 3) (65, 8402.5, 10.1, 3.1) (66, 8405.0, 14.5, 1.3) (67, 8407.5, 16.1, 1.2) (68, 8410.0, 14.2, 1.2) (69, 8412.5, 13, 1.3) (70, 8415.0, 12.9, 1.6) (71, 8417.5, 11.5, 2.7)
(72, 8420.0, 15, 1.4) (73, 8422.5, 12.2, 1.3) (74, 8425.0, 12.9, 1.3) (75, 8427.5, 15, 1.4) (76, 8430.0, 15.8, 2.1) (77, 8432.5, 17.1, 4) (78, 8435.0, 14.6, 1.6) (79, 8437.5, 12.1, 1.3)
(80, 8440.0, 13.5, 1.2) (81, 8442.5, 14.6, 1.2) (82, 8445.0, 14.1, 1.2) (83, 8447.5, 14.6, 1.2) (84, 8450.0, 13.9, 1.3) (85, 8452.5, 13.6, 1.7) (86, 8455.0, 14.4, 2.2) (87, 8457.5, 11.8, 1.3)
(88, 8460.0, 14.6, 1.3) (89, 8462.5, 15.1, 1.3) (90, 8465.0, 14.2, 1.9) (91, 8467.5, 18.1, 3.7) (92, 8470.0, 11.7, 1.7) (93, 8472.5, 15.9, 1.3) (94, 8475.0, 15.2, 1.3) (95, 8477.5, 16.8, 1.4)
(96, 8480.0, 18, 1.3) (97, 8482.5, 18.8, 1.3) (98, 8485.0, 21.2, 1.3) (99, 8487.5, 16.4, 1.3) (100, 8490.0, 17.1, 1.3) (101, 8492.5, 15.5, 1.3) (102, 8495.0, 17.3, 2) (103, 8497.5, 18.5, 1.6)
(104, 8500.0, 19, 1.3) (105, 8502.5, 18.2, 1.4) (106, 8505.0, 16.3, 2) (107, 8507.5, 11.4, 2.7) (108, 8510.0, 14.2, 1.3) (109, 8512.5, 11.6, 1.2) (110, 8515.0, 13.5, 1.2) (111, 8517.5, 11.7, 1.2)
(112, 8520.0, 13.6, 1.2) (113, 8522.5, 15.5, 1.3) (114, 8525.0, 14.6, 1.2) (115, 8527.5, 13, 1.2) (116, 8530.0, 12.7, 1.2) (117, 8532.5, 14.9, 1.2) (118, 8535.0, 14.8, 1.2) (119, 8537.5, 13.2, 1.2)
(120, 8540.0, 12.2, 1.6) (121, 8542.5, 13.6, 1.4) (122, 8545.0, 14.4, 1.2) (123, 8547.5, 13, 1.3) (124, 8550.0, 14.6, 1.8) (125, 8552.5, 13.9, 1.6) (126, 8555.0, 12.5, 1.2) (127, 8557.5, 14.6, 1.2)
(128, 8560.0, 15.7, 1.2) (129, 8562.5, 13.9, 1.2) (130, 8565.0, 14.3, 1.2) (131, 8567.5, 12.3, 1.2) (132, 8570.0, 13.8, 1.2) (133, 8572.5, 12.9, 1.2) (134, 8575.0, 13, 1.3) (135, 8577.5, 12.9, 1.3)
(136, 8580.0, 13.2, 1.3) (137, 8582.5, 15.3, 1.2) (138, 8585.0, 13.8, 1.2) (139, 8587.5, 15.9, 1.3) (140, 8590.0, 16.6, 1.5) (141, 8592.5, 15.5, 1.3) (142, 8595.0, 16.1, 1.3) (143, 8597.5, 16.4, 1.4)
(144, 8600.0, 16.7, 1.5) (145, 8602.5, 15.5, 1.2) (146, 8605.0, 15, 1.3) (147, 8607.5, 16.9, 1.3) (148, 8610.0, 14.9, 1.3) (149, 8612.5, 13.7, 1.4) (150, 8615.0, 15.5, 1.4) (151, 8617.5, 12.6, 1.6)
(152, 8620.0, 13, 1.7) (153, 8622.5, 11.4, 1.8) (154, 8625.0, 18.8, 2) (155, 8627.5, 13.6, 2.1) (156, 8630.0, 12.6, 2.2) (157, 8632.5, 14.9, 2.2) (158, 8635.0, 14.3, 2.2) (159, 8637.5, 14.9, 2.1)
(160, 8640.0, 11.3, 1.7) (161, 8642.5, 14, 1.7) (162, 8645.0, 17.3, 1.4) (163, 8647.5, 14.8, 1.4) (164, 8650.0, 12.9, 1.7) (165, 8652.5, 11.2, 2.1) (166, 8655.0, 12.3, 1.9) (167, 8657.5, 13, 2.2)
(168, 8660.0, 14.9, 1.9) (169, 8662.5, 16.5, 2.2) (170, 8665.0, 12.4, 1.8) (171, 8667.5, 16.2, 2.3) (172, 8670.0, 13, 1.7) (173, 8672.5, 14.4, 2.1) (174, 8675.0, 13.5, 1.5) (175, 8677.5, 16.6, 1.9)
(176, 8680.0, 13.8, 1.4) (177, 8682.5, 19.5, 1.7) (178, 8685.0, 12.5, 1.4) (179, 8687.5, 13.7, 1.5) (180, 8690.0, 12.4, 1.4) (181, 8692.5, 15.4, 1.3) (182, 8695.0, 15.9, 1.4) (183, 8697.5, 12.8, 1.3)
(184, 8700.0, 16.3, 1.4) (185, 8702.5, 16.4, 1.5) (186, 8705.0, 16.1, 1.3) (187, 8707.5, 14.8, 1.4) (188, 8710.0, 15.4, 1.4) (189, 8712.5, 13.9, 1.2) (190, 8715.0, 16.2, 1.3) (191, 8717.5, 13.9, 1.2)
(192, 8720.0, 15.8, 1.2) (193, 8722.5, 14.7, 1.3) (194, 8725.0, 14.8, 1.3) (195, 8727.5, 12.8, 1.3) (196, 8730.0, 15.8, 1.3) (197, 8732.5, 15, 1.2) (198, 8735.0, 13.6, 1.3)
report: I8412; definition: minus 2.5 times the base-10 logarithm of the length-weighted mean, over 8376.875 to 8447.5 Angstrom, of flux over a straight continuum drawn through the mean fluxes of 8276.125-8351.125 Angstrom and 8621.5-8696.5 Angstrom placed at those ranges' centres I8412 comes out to 0.31 mag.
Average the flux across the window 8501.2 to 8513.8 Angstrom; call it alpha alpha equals 14.4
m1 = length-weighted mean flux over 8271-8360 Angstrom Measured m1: 19.4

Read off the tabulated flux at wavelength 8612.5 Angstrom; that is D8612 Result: 13.7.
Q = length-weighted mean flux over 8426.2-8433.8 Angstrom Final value 15.9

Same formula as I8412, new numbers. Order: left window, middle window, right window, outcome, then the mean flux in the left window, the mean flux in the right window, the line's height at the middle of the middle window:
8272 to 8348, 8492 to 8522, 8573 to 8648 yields 0.10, 20.1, 14.7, 16.5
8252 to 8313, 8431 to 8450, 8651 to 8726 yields 0.27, 20.8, 14.6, 18.4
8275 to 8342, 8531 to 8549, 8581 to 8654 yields 0.18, 20.6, 14.7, 16.2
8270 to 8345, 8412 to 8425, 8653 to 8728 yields 0.40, 20.3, 14.6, 18.7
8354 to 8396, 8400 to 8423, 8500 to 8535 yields 0.11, 14.4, 14.2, 14.4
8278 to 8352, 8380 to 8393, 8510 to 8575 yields 0.24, 20.1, 13.6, 18.1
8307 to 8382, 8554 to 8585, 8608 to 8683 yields 0.09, 16.7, 14.2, 14.9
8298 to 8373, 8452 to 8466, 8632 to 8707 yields 0.15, 16.9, 14.4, 16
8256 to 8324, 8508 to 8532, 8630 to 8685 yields 0.26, 21.6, 14.3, 17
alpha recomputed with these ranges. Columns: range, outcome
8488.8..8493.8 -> 16.3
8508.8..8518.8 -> 12.7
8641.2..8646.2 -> 15.6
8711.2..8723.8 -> 14.9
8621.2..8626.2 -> 15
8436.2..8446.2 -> 13.6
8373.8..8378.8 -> 15.1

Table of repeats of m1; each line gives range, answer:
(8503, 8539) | 13.7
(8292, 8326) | 20.3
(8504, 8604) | 14.1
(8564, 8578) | 13.2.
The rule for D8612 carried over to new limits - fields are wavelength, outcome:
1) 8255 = 14.1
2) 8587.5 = 15.9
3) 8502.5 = 18.2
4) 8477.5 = 16.8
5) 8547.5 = 13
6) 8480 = 18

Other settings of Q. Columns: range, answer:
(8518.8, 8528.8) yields 14.2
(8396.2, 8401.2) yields 11.4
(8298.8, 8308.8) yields 17.4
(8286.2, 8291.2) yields 41.6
